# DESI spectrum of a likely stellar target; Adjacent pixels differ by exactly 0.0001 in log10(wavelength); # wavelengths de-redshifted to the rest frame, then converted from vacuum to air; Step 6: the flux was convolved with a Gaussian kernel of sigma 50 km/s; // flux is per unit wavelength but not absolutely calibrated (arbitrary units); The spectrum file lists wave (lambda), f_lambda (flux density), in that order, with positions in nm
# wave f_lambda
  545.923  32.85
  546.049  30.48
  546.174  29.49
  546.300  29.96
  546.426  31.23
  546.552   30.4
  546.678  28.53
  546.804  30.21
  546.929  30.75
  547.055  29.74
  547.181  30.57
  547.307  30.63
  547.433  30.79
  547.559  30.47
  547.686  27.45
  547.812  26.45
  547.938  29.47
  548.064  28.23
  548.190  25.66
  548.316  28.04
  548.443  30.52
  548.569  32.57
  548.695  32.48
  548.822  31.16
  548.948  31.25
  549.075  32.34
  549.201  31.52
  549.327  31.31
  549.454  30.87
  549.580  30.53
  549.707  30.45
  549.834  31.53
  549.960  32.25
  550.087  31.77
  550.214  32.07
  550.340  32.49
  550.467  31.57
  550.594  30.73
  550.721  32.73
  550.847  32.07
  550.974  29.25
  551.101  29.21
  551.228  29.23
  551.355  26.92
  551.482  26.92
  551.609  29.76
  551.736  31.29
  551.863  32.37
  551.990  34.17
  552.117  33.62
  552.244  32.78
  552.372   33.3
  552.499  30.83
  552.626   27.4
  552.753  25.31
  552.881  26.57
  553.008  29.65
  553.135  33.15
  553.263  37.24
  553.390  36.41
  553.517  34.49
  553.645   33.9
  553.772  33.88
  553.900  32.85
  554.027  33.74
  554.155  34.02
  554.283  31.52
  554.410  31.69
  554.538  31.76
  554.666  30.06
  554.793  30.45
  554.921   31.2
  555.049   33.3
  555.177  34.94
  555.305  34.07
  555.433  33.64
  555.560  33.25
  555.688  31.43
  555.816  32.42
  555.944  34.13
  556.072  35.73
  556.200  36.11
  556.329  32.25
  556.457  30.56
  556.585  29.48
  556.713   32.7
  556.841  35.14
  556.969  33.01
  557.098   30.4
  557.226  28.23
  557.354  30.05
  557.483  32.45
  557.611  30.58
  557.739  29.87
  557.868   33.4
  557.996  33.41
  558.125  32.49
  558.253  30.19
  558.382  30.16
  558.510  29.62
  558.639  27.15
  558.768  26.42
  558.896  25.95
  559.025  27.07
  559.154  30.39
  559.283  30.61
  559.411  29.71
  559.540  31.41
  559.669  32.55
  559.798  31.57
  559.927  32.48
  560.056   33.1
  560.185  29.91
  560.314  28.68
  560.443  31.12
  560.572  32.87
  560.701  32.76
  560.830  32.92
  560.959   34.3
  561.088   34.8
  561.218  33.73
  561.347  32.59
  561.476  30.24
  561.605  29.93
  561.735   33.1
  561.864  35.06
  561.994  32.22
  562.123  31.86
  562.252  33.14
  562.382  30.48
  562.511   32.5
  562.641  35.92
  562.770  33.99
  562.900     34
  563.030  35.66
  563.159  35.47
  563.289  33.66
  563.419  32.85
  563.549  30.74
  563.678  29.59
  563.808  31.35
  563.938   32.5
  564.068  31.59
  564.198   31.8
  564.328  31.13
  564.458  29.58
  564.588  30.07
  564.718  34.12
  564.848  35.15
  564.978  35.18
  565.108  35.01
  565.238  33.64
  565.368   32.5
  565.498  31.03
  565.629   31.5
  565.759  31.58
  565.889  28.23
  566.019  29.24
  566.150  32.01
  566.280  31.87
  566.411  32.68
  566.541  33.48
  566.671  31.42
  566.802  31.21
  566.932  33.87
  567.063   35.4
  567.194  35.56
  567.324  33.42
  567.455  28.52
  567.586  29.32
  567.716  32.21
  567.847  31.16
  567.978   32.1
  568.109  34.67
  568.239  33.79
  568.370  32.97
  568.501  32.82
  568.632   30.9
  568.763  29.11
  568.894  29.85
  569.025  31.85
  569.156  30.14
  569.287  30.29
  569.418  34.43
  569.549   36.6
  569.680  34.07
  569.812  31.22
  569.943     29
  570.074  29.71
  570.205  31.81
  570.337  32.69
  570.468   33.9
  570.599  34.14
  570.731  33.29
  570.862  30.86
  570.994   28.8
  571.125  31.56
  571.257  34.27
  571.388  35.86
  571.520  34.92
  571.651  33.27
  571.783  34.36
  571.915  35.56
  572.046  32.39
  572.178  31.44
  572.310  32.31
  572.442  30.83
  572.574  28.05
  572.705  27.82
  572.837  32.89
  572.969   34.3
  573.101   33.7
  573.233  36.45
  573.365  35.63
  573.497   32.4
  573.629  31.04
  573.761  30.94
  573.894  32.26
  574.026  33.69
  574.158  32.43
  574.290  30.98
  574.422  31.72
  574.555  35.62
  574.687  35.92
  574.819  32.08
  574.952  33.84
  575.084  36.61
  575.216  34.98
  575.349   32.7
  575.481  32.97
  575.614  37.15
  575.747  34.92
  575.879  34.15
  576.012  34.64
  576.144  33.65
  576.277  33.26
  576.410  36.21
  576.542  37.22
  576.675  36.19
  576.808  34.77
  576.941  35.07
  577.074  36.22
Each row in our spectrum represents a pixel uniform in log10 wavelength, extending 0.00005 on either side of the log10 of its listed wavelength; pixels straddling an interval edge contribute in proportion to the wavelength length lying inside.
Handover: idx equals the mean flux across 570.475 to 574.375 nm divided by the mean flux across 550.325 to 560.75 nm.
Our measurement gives 1.04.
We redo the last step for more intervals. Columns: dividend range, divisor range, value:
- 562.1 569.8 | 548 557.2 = 1.02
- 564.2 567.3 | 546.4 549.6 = 1.08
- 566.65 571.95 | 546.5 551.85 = 1.07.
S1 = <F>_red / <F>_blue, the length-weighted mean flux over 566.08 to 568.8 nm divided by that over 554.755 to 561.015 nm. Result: 1.03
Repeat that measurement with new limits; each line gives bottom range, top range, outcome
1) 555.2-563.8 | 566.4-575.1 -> 1.02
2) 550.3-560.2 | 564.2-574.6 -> 1.03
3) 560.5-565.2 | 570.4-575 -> 1.00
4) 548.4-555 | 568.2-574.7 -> 1.03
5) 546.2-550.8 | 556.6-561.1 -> 1.02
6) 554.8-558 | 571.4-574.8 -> 1.01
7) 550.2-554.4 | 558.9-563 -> 1.01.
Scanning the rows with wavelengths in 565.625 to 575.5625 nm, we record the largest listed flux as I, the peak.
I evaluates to 36.61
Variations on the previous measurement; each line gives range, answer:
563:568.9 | 35.66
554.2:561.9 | 36.11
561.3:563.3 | 35.92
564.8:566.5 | 35.18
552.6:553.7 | 37.24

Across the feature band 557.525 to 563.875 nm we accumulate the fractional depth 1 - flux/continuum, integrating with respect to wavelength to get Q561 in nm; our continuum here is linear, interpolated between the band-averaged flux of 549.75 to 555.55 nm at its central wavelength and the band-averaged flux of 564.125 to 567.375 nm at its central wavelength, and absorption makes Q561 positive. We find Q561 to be 0.09 nm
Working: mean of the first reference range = 31.7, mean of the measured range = 31.7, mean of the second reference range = 32.4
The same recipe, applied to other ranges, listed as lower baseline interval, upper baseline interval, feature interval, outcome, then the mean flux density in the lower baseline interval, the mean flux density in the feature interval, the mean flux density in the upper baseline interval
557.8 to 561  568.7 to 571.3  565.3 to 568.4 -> -0.05 nm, 30.8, 32.1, 31.9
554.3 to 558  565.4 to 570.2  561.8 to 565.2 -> -0.09 nm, 32.2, 32.9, 31.9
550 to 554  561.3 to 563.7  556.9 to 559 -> 0.14 nm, 31.4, 30.2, 32.9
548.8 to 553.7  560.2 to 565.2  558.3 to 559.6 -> 0.14 nm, 31.3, 28.9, 32.7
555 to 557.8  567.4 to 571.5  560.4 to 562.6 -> -0.02 nm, 32.4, 32.6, 32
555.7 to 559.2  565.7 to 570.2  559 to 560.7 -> 0.01 nm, 31.1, 31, 31.9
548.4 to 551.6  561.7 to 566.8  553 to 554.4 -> -0.11 nm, 30.9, 33.8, 32.5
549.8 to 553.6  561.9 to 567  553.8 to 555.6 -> -0.06 nm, 31.2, 32.6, 32.4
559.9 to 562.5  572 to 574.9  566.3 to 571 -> 0.03 nm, 32.3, 32.2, 32.5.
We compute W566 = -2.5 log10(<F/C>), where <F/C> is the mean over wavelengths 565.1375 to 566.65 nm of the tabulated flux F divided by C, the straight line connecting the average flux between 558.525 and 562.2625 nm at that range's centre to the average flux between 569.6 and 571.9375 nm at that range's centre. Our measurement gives 0.01 mag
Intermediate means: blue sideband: 31.3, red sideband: 32.7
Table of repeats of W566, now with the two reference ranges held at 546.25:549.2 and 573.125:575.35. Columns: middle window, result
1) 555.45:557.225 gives -0.05 mag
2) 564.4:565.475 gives -0.03 mag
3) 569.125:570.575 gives 0.02 mag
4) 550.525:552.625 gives -0.01 mag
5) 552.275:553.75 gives -0.04 mag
